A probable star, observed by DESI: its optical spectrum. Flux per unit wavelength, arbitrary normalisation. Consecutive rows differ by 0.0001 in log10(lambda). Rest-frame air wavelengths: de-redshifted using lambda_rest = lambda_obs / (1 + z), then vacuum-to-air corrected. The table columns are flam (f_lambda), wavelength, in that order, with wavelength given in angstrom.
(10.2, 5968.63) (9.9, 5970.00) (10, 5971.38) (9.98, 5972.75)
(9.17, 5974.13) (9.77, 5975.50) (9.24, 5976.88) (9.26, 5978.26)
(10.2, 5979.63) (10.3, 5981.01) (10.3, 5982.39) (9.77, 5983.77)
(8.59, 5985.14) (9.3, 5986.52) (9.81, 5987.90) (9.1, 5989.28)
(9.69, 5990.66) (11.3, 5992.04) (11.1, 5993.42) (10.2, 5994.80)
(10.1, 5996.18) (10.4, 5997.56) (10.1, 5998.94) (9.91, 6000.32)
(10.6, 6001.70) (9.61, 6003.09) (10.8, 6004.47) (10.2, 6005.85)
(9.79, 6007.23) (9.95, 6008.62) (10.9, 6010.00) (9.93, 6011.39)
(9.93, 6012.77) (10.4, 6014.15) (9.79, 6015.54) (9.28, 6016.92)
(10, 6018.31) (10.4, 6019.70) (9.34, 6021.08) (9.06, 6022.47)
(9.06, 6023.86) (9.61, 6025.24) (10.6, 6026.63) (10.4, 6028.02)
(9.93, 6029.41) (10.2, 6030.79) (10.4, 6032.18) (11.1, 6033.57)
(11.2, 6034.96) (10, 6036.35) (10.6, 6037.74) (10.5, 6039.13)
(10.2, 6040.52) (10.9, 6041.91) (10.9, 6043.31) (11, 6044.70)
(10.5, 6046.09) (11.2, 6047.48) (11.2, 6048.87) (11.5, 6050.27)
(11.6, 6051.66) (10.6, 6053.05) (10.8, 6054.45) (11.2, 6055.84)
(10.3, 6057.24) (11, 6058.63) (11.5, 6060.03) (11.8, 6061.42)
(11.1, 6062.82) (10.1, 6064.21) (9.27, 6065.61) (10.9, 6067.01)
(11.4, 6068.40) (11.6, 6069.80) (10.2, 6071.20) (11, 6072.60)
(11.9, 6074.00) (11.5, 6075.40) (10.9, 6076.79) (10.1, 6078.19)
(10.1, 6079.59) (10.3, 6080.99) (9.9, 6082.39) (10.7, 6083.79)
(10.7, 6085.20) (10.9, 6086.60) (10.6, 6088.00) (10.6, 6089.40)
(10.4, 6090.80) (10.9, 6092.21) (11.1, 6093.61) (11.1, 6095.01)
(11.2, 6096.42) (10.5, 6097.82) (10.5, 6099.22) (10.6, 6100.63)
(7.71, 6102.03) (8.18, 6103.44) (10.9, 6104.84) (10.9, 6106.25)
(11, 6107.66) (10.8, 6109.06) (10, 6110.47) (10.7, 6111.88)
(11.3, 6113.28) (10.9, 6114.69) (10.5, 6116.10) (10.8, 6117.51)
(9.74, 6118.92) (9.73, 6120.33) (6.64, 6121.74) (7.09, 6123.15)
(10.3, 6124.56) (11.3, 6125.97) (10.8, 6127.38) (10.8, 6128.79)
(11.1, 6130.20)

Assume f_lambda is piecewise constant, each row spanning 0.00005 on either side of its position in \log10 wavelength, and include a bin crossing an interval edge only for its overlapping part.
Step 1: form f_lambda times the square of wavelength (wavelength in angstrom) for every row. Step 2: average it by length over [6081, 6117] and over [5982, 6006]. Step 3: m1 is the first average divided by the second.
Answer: 1.08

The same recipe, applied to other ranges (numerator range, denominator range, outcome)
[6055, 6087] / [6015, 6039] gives 1.09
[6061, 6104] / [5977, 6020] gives 1.08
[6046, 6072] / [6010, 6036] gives 1.10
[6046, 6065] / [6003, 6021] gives 1.11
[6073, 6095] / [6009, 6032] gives 1.10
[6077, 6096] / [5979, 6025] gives 1.09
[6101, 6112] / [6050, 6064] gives 0.92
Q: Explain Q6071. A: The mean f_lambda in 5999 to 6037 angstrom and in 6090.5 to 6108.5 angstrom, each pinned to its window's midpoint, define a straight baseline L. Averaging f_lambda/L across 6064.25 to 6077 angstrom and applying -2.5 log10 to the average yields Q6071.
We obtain -0.066 mag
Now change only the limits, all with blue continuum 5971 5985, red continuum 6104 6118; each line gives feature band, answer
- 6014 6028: 0.03 mag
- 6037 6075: -0.06 mag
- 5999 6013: -0.02 mag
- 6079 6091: 0.01 mag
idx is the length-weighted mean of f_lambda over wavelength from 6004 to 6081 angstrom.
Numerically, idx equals 10.5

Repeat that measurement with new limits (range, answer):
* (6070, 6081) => 10.8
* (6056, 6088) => 10.8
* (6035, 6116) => 10.7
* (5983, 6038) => 10.1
